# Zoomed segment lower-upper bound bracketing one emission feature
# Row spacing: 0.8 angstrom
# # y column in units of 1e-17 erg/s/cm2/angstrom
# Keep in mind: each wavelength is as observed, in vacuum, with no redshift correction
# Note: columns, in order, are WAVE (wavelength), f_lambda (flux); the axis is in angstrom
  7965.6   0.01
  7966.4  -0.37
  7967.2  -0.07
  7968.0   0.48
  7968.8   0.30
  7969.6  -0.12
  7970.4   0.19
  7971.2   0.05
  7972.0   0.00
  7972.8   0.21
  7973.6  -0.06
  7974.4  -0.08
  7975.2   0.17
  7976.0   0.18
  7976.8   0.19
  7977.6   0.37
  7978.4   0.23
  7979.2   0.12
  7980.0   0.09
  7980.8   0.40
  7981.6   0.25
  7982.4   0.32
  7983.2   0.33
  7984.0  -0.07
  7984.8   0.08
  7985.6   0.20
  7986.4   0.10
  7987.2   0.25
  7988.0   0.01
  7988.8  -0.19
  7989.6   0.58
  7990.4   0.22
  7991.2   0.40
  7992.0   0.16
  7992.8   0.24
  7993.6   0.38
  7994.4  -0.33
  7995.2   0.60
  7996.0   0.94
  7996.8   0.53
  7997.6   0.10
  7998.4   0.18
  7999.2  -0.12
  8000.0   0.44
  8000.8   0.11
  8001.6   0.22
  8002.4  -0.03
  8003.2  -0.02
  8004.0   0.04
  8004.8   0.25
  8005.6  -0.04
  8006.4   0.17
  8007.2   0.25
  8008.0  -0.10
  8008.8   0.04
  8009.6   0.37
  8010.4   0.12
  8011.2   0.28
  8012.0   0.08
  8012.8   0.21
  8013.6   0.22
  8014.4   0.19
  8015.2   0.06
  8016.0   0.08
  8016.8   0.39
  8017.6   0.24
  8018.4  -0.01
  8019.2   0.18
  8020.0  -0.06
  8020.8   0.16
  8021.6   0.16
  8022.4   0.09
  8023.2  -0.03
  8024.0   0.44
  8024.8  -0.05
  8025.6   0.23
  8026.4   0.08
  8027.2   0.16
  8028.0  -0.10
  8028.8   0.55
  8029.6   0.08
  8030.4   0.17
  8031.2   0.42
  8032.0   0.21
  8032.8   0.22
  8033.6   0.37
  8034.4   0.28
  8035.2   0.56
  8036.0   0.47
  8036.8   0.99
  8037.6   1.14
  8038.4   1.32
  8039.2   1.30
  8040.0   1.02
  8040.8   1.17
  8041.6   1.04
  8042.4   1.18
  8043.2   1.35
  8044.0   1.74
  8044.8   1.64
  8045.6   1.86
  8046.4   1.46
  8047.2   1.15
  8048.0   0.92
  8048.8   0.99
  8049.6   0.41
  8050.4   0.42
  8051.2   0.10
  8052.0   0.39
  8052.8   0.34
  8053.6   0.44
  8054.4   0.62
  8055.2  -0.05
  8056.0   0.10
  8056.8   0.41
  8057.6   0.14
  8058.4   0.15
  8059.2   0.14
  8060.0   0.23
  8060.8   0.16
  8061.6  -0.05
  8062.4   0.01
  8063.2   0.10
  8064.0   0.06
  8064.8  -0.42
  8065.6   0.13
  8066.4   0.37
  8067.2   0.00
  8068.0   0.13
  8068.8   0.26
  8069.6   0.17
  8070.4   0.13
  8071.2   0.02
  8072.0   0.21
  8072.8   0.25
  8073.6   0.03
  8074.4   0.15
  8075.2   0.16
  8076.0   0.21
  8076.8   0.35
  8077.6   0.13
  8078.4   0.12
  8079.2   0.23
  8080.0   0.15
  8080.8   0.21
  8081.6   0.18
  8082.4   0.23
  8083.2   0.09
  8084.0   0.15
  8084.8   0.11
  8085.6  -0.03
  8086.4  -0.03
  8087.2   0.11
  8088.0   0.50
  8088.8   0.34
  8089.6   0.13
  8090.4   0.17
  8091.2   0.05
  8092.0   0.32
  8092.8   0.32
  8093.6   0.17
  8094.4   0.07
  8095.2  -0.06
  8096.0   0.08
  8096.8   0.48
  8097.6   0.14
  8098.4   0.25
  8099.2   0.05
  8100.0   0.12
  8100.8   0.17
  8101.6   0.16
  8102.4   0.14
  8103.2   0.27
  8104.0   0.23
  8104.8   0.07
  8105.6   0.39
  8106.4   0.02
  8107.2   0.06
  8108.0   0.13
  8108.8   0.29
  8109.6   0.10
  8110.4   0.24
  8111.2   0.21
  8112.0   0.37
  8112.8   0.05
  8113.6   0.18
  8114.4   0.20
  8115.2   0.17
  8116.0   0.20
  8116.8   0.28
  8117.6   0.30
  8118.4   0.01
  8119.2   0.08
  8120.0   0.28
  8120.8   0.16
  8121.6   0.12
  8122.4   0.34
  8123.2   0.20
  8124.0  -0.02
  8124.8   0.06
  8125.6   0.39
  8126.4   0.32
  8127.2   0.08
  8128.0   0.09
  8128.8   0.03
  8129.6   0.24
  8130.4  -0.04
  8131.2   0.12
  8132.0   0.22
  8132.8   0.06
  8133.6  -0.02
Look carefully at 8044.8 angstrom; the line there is [O II] 3727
